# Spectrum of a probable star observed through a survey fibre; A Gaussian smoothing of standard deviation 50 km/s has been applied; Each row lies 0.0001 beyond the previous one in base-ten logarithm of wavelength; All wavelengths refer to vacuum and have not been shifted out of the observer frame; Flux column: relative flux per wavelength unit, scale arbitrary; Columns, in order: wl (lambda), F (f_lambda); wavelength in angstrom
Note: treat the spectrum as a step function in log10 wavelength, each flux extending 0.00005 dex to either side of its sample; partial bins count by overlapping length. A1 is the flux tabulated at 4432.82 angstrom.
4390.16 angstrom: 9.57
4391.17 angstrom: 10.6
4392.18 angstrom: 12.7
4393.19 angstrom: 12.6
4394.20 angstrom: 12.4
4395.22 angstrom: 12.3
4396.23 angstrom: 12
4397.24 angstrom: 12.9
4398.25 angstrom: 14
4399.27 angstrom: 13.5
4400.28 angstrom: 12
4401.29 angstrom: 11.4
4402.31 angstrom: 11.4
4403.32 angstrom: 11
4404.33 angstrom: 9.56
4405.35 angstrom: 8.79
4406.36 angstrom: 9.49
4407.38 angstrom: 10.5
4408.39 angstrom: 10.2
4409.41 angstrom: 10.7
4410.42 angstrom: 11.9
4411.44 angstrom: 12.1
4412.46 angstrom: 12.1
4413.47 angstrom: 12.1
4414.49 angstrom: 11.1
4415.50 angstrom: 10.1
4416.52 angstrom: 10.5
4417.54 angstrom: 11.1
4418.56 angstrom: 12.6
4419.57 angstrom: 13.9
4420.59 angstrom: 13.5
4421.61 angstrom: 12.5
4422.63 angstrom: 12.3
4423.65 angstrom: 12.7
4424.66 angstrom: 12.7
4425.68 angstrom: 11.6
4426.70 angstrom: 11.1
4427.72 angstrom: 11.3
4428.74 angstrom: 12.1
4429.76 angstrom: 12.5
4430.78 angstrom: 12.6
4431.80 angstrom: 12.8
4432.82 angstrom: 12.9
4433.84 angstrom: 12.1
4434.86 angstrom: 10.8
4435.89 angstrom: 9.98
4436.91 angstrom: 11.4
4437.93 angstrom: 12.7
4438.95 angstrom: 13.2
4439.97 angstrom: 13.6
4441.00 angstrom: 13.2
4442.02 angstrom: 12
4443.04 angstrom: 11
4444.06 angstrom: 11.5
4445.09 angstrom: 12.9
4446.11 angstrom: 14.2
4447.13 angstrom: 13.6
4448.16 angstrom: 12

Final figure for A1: 12.9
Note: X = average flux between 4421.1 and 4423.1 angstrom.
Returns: 12.4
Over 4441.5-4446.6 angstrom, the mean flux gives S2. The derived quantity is 12.3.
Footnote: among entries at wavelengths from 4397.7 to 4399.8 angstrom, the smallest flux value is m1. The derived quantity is 13.5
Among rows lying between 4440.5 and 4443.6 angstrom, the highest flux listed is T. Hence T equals 13.2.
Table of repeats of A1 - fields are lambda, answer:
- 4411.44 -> 12.1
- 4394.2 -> 12.4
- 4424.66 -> 12.7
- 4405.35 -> 8.79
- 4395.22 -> 12.3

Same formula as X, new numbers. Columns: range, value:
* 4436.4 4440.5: 12.7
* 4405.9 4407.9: 10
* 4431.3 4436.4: 11.7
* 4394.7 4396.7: 12.1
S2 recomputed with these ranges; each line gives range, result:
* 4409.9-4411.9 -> 12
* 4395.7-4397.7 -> 12.5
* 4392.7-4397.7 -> 12.4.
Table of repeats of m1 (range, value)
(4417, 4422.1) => 11.1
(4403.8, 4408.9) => 8.79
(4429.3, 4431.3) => 12.5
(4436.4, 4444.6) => 11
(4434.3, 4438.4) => 9.98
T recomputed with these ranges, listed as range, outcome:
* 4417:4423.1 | 13.9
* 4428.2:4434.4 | 12.9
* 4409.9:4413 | 12.1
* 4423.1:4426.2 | 12.7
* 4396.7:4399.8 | 14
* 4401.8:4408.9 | 11.4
